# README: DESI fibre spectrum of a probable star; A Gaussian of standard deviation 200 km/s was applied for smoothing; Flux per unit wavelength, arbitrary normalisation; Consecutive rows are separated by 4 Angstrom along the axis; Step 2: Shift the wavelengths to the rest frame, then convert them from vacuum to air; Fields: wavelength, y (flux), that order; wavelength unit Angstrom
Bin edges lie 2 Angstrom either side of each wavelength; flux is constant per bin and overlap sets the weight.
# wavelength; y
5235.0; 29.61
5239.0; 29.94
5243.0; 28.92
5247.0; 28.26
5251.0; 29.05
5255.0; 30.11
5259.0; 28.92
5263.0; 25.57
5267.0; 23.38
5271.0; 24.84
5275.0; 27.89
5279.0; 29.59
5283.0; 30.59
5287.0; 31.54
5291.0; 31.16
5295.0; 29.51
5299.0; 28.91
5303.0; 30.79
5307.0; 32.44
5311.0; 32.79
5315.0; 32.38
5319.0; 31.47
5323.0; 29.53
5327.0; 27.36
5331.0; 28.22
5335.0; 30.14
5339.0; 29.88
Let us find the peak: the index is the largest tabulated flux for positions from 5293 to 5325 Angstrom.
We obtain 32.79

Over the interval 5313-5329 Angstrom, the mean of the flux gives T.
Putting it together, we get 30.2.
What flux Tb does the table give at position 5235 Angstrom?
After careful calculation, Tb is 29.61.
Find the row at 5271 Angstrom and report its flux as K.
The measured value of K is 24.84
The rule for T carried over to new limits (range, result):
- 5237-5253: 29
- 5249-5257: 29.6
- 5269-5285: 28.2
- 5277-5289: 30.6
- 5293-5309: 30.4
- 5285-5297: 30.7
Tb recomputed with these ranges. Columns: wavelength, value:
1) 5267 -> 23.38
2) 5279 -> 29.59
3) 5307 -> 32.44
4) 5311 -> 32.79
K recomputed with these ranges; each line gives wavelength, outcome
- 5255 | 30.11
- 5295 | 29.51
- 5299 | 28.91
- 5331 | 28.22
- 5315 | 32.38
